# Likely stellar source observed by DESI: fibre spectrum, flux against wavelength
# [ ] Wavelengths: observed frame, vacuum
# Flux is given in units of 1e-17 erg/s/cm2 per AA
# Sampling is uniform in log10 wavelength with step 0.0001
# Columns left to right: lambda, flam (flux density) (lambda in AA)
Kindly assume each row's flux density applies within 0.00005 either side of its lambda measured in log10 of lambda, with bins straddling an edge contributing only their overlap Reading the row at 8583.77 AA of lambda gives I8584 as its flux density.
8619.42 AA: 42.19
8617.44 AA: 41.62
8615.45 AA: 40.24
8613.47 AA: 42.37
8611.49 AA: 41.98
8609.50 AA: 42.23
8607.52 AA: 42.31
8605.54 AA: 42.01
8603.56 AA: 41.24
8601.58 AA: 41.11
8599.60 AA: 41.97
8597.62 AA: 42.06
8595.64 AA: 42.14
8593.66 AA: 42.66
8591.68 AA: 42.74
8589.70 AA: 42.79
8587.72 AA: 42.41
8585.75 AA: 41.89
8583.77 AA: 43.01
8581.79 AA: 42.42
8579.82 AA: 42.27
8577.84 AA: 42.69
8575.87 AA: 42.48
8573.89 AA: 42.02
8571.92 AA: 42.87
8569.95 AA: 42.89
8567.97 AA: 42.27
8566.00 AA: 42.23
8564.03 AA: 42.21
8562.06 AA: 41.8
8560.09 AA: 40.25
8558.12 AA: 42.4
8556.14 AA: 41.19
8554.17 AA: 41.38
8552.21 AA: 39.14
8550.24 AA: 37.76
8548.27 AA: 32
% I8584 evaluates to 43.01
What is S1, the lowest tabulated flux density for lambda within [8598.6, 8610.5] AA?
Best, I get 41.11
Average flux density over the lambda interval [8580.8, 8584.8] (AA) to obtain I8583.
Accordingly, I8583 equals 42.7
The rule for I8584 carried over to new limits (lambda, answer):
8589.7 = 42.79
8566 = 42.23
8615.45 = 40.24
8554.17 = 41.38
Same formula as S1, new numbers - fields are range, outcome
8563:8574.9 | 42.02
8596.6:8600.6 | 41.97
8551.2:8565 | 39.14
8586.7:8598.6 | 42.06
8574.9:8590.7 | 41.89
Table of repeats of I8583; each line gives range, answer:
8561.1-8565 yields 42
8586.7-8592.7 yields 42.7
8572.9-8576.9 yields 42.3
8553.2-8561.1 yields 41.3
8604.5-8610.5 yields 42.2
